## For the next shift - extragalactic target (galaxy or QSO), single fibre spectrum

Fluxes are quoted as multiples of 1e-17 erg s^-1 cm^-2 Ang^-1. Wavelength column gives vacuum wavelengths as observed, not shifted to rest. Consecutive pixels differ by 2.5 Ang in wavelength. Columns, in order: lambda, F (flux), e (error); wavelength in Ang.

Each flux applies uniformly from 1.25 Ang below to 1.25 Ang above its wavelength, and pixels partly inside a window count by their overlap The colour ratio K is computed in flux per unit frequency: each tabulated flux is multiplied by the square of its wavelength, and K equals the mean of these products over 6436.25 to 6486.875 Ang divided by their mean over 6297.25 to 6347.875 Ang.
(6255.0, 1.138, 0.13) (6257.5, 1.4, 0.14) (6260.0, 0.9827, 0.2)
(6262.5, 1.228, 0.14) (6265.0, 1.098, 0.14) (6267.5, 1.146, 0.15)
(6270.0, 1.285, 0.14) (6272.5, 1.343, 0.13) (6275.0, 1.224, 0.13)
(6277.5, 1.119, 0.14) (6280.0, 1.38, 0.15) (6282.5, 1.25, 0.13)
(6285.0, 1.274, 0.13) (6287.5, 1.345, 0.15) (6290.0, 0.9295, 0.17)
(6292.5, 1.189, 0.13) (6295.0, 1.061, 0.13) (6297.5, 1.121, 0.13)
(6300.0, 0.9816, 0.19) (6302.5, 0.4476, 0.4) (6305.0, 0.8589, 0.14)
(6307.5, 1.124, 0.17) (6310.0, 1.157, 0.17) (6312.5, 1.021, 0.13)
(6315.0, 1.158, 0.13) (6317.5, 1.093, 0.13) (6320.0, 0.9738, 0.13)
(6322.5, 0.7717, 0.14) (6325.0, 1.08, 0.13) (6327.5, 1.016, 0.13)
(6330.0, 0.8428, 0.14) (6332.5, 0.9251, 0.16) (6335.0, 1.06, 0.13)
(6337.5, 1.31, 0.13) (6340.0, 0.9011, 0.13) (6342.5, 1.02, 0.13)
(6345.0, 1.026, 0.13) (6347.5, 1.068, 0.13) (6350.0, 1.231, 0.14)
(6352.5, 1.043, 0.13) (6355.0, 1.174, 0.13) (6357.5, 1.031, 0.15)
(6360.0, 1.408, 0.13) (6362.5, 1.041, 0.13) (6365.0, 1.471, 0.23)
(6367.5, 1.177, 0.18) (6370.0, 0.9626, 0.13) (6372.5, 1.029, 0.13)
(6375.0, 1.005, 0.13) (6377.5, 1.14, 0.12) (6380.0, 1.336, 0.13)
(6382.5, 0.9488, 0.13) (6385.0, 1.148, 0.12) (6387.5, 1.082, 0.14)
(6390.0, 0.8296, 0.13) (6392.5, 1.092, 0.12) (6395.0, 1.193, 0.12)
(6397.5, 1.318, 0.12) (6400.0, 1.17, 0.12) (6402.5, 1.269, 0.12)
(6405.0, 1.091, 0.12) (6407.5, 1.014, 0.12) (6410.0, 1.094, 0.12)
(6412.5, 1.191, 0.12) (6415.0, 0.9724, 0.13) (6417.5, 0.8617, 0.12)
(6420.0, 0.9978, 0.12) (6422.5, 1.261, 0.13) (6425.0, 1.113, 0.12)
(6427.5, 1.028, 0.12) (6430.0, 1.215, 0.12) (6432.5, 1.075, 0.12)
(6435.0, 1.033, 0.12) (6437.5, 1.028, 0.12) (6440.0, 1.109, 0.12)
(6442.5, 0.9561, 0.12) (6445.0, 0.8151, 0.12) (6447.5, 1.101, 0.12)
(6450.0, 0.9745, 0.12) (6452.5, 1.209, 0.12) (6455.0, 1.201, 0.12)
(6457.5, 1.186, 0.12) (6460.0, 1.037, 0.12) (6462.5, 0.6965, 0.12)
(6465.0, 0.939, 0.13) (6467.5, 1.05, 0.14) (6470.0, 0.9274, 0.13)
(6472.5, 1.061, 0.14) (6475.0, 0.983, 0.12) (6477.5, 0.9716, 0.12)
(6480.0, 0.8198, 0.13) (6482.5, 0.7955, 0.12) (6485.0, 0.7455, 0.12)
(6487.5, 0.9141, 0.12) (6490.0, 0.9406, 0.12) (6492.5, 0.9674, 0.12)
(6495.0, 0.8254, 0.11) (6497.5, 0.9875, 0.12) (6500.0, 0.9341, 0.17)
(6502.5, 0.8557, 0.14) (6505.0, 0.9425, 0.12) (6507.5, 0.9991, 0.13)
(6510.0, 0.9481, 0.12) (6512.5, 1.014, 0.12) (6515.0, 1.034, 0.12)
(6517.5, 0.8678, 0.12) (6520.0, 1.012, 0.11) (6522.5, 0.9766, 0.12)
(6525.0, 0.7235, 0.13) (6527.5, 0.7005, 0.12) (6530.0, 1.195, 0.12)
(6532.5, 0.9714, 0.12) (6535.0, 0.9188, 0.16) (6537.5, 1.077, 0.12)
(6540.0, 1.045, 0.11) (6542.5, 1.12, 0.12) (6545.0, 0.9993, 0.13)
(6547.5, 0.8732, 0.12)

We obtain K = 1.03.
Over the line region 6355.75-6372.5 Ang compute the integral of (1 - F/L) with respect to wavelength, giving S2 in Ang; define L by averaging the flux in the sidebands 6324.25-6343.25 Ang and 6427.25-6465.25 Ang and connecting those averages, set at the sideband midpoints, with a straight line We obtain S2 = -2.4 Ang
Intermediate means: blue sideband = 1.02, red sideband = 1.04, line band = 1.17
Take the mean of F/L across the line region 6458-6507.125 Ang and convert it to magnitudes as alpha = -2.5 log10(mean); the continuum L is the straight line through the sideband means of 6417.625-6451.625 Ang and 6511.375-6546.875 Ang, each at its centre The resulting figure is 0.101 mag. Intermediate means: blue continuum 1.05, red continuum 0.973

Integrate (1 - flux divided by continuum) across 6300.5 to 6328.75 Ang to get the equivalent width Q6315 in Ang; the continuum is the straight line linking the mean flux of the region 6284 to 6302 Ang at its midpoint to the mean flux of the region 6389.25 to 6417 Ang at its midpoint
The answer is 3.3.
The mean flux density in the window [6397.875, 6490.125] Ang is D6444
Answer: 1.03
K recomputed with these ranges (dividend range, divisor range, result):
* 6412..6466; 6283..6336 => 1.06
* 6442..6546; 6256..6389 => 0.92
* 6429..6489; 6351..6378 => 0.90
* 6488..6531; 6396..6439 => 0.87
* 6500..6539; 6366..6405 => 0.89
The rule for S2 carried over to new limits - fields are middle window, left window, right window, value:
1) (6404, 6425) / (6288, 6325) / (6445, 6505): -1.92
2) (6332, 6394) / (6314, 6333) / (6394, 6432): -3.53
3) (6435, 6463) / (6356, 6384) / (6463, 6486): -1.93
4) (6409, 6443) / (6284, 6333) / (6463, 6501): -4.20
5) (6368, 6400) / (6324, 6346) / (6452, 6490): -3.09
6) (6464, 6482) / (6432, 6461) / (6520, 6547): 1.32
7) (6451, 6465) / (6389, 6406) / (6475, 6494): -1.27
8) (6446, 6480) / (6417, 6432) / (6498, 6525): 0.37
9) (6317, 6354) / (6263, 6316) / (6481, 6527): 1.78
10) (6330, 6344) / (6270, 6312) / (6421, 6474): 0.91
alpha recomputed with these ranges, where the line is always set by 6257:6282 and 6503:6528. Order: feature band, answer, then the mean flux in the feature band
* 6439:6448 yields 0.03 mag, 0.983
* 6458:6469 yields 0.04 mag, 0.948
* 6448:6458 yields -0.14 mag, 1.14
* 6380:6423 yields -0.03 mag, 1.09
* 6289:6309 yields 0.22 mag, 0.967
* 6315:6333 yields 0.18 mag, 0.973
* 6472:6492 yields 0.08 mag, 0.9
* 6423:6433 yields -0.09 mag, 1.12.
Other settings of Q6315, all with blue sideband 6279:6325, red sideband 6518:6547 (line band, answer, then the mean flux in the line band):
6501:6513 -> 0.4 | 0.948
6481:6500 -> 2.0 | 0.885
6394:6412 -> -2.5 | 1.16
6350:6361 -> -1.3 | 1.17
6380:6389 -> -0.5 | 1.09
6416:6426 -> -0.4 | 1.05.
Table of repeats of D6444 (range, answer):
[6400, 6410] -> 1.13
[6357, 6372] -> 1.18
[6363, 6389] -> 1.12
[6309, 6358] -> 1.04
